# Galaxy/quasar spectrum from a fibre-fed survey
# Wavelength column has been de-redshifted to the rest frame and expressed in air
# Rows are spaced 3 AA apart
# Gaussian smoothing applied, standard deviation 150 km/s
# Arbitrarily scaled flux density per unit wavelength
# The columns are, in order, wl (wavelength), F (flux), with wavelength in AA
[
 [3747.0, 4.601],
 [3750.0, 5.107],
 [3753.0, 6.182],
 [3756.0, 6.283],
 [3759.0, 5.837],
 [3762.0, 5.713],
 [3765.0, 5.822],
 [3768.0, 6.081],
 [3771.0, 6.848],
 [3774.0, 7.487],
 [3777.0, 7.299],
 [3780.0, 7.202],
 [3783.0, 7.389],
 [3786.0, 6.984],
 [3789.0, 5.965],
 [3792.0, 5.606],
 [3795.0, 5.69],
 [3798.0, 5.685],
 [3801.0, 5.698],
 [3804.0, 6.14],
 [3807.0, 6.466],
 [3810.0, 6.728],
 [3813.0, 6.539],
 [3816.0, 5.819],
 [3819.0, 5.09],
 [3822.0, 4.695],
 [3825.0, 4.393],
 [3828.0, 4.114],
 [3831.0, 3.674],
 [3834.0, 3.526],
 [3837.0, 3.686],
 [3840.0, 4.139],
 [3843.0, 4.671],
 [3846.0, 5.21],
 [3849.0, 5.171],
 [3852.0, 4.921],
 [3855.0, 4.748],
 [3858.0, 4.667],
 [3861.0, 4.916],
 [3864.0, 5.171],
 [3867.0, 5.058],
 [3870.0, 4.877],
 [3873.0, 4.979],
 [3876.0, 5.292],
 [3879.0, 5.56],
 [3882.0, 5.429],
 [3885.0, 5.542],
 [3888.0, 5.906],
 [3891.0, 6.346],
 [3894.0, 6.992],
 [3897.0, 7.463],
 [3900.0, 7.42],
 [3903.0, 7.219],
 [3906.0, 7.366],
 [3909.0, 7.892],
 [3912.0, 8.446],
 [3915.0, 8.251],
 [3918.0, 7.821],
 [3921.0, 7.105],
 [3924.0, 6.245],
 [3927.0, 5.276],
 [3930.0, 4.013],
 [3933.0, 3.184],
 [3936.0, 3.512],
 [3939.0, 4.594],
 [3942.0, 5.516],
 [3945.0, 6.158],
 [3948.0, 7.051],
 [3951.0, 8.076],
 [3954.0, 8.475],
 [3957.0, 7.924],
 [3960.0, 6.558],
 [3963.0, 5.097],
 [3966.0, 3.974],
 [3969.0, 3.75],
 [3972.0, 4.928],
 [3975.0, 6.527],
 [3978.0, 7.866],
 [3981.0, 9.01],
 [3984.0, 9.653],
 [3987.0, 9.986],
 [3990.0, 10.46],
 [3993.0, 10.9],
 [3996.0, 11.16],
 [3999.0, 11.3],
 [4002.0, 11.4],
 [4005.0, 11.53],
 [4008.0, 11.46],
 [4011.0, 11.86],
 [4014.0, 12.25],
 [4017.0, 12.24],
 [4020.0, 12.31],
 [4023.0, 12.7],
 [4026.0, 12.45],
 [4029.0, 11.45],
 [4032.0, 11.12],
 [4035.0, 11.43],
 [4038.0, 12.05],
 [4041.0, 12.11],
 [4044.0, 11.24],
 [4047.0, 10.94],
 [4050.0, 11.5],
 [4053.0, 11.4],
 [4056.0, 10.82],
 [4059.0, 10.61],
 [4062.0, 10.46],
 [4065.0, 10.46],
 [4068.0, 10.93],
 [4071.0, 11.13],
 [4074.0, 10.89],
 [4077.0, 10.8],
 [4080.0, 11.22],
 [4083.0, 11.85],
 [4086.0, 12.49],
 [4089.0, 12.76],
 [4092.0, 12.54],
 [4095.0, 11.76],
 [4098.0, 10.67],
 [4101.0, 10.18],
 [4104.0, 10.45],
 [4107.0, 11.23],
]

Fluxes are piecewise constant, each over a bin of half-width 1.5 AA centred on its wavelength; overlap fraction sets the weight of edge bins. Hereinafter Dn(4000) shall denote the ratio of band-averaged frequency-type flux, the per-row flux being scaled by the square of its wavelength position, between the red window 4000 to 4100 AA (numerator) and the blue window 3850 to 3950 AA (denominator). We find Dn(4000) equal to 2.1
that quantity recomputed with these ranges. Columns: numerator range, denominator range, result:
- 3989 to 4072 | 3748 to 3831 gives 2.16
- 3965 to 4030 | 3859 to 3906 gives 1.79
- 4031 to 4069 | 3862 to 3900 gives 2.10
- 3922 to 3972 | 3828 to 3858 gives 1.33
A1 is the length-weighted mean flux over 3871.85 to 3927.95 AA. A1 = 6.68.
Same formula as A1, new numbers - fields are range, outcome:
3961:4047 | 10.1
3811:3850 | 4.69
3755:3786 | 6.62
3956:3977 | 5.54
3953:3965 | 6.83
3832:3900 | 5.23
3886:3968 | 6.42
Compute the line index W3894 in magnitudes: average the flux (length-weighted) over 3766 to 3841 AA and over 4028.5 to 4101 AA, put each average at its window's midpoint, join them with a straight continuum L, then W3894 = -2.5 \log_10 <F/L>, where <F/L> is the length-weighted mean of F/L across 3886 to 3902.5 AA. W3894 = 0.13 mag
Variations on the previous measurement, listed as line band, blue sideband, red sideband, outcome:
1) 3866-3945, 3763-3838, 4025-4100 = 0.30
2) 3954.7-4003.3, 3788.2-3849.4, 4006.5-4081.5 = 0.19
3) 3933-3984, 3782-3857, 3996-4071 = 0.45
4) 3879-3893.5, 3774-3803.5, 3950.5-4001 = 0.23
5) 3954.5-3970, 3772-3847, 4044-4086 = 0.47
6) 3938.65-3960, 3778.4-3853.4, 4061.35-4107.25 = 0.20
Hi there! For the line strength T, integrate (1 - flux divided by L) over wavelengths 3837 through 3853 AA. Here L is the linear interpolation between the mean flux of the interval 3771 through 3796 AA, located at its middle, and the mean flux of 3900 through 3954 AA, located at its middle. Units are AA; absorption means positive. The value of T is 4.58 AA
